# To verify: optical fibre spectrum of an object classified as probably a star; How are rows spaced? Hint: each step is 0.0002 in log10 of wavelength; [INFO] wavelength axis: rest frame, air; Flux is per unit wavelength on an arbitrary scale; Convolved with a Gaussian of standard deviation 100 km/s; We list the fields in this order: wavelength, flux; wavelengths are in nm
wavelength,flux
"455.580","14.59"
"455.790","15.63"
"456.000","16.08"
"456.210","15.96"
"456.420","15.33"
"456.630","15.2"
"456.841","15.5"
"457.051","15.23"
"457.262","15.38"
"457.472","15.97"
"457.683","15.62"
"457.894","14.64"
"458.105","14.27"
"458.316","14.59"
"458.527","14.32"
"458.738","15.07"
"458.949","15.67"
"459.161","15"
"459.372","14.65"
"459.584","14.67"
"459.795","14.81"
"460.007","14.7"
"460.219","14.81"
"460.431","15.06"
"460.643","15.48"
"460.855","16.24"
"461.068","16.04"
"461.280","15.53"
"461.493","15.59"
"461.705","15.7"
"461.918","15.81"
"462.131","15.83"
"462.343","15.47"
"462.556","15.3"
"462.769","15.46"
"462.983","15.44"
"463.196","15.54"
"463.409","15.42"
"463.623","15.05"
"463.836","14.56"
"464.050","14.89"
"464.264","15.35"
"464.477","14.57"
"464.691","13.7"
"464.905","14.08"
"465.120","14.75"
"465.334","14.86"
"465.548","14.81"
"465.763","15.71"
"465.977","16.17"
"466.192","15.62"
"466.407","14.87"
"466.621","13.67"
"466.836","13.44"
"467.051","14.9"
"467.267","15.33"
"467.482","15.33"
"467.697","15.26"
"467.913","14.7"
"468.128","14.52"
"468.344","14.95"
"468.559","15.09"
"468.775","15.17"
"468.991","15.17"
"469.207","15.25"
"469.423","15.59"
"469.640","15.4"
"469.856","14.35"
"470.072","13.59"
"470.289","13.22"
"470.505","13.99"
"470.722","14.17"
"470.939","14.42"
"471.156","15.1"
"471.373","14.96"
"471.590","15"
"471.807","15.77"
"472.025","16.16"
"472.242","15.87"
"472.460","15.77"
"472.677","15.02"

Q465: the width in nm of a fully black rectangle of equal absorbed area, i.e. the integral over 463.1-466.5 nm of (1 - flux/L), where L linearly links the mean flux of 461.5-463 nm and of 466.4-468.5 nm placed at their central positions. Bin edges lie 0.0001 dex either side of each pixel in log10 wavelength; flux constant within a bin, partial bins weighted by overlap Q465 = 0.03 nm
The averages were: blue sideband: 15.6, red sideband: 14.7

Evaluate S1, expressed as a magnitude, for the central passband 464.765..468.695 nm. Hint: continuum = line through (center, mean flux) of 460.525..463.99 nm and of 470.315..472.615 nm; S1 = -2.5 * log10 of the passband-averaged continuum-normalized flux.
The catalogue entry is 0.03 mag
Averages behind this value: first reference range 15.5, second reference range 15.1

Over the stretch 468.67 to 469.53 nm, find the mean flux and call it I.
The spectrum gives 15.3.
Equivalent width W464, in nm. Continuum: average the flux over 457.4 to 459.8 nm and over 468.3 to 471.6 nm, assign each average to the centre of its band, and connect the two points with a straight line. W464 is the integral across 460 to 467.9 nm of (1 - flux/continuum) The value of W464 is -0.17 nm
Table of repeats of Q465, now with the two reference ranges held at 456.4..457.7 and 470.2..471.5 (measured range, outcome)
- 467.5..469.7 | -0.090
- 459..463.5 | -0.074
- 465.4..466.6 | -0.045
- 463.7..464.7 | 0.011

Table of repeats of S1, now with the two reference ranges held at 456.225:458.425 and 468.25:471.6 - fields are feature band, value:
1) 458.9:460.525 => 0.016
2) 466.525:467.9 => 0.011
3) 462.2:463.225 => -0.033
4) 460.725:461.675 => -0.055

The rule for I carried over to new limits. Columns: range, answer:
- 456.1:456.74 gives 15.5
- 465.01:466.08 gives 15.3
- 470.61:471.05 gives 14.3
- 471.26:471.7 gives 15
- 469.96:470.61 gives 13.6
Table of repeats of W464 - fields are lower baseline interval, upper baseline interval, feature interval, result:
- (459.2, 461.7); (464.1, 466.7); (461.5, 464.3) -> -0.059 nm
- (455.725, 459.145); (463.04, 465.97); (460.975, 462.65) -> -0.067 nm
